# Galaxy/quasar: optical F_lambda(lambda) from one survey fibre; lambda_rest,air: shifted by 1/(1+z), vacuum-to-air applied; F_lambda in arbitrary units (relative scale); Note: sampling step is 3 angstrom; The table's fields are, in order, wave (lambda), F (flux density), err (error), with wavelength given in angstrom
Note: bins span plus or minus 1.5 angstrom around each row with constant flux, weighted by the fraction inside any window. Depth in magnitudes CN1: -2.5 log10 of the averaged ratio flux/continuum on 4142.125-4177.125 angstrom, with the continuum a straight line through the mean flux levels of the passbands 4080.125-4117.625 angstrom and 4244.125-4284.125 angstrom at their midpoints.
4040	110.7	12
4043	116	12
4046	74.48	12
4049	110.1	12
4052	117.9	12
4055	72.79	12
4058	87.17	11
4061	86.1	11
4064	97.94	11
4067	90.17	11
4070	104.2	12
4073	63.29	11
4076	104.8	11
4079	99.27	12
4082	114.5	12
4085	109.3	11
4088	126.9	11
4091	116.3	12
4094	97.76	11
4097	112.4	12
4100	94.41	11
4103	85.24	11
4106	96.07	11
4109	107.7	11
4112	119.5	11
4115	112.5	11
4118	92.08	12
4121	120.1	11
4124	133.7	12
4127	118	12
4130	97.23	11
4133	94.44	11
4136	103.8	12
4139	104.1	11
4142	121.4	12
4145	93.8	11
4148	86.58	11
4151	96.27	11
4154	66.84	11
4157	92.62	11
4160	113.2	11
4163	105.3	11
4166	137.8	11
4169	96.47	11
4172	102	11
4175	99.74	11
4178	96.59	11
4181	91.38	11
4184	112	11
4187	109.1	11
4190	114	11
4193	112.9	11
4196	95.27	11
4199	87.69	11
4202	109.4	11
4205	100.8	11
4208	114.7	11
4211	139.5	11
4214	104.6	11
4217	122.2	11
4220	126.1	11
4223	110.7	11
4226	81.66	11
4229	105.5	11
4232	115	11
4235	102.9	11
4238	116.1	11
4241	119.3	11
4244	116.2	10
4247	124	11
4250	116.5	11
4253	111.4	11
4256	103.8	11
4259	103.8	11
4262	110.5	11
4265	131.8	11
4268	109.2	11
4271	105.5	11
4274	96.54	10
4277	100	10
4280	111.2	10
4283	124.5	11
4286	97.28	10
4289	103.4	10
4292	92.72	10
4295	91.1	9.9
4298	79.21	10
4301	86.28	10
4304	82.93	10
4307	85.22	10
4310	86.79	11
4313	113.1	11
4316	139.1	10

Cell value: 0.09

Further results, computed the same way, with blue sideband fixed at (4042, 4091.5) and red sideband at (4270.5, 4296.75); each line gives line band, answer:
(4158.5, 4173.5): -0.11 mag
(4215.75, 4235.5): -0.08 mag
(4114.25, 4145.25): -0.09 mag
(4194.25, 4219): -0.09 mag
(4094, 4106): 0.02 mag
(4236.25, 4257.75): -0.14 mag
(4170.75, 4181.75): 0.03 mag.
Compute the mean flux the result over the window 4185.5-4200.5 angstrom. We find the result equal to 104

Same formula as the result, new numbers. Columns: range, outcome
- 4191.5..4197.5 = 104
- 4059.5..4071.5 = 94.6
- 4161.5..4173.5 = 110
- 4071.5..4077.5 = 84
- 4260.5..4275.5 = 111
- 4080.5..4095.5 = 113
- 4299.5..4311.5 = 85.3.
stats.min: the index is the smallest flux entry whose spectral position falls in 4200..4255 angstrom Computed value 81.66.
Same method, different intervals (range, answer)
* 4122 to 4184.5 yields 66.84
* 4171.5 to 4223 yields 87.69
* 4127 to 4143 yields 94.44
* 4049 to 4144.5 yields 63.29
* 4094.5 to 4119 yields 85.24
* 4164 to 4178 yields 96.47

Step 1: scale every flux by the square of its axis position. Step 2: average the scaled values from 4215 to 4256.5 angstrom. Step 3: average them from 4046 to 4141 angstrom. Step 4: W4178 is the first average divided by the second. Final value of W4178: 1.2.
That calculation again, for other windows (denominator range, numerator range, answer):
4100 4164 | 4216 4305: 1.10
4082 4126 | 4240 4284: 1.11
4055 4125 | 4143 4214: 1.06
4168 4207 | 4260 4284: 1.13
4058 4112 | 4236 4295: 1.19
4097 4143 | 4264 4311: 1.00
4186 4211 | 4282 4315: 0.93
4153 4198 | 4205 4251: 1.13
